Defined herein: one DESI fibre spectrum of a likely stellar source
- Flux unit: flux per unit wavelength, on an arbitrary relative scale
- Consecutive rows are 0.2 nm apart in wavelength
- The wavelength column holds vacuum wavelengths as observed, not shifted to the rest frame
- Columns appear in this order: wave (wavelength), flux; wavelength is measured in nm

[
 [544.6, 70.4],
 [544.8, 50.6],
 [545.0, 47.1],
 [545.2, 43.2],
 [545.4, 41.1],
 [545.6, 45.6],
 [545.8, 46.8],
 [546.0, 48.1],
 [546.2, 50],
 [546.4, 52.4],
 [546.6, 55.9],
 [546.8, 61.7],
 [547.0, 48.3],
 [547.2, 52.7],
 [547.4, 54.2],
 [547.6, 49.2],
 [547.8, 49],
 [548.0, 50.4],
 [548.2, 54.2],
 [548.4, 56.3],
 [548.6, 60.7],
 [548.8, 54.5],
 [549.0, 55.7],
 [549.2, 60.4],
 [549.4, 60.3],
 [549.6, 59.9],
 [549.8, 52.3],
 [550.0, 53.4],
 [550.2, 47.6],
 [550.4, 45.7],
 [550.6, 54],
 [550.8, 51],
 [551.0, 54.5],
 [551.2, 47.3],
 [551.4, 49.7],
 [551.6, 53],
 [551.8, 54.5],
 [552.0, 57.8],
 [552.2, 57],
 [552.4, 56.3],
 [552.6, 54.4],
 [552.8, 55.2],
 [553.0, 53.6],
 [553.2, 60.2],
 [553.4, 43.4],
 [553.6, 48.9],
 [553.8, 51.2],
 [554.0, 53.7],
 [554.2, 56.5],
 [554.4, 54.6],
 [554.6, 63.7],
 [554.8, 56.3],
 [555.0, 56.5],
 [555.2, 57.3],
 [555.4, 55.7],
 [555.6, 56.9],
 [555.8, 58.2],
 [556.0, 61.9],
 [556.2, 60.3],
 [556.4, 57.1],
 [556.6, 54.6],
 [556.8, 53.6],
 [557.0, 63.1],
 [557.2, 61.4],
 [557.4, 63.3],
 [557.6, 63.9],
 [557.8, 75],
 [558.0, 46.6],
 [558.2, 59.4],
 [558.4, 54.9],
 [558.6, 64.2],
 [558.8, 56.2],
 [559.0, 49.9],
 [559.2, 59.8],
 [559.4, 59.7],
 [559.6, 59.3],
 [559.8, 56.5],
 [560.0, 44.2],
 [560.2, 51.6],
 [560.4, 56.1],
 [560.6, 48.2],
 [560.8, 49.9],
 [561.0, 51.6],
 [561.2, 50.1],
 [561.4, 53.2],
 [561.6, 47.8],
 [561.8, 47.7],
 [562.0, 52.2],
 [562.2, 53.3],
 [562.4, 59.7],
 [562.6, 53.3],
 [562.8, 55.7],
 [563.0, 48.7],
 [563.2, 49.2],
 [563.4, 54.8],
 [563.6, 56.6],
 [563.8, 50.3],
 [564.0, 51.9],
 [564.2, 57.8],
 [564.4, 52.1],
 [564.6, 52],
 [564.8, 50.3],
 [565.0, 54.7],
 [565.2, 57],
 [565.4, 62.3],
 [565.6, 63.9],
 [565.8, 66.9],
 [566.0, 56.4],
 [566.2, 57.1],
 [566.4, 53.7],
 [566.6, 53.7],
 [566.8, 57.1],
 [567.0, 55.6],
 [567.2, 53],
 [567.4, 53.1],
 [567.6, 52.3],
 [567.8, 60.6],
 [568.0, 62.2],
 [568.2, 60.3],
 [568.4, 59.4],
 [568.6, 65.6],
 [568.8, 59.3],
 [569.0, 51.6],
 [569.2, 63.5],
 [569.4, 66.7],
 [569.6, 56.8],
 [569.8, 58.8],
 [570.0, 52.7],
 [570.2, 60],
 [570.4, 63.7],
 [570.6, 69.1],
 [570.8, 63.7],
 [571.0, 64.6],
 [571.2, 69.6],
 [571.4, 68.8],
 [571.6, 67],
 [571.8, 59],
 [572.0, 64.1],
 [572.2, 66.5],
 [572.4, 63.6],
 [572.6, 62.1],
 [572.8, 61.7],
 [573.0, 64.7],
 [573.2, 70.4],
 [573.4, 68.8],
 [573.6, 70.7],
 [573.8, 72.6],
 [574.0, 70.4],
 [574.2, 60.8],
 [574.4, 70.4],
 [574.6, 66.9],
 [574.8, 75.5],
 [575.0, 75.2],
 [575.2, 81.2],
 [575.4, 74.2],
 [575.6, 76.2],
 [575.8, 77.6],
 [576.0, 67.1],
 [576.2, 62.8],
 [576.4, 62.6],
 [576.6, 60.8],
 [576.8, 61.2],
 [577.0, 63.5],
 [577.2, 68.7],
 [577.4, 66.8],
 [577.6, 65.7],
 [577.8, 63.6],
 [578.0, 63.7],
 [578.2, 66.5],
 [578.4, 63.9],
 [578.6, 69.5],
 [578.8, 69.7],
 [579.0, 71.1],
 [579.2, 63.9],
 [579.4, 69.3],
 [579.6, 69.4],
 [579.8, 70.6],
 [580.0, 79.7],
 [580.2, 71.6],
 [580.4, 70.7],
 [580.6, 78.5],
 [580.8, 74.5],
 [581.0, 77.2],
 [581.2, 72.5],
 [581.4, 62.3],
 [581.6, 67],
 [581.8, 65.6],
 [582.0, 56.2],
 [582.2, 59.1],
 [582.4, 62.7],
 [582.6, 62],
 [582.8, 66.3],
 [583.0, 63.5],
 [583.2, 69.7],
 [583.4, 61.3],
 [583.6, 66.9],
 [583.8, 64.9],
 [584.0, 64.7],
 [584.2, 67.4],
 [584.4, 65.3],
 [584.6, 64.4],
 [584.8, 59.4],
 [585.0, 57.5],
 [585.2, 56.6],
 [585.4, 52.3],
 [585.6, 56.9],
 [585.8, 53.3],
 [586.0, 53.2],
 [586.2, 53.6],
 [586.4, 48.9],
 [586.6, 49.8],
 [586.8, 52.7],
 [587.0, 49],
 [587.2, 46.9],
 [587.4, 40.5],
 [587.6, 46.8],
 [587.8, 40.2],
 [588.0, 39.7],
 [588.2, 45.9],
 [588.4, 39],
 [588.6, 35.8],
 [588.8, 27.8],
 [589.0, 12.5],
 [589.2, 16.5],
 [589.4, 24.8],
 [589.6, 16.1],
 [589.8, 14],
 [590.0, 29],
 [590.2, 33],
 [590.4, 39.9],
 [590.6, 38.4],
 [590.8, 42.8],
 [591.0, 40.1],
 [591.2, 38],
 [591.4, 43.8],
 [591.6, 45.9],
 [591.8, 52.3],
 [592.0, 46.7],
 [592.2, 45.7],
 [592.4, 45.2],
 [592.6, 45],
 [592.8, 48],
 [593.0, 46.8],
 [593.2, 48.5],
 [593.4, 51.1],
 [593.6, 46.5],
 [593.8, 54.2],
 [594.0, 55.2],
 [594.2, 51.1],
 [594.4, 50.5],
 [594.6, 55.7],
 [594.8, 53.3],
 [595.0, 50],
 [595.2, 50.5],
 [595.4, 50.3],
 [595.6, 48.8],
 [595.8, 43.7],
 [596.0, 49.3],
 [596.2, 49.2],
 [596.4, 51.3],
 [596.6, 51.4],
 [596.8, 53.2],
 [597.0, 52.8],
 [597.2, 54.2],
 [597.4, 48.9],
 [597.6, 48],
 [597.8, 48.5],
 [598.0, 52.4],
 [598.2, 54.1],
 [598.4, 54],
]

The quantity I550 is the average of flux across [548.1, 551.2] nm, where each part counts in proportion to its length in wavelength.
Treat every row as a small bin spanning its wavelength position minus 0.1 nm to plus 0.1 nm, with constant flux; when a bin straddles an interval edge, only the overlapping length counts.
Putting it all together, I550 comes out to 54.5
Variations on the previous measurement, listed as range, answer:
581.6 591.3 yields 48.3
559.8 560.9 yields 50.6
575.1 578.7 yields 67.5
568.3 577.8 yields 65.8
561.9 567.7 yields 55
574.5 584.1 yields 68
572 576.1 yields 69.7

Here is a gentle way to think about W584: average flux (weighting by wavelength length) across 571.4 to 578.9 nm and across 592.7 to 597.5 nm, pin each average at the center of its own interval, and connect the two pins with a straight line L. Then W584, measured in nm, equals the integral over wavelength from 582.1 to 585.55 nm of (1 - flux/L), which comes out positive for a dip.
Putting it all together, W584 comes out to -0.14 nm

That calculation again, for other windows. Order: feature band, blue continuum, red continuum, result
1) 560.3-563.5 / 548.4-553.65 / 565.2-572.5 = 0.333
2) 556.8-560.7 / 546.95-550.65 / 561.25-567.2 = -0.228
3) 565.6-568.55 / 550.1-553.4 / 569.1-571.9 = 0.176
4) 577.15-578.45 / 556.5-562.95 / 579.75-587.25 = -0.100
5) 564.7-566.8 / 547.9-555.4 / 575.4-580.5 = 0.140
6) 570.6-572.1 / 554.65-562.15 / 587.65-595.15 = -0.460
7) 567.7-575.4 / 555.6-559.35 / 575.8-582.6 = -0.079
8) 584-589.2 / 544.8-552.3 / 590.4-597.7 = 0.080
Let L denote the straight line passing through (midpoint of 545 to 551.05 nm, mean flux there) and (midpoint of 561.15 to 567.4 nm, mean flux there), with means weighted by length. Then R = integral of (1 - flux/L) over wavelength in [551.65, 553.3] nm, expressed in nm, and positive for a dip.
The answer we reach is -0.10 nm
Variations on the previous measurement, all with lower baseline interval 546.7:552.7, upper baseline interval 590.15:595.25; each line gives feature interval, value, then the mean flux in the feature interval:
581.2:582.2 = -0.301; 63.4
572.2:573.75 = -0.499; 66.2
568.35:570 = -0.294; 59.8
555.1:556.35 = -0.128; 58.3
